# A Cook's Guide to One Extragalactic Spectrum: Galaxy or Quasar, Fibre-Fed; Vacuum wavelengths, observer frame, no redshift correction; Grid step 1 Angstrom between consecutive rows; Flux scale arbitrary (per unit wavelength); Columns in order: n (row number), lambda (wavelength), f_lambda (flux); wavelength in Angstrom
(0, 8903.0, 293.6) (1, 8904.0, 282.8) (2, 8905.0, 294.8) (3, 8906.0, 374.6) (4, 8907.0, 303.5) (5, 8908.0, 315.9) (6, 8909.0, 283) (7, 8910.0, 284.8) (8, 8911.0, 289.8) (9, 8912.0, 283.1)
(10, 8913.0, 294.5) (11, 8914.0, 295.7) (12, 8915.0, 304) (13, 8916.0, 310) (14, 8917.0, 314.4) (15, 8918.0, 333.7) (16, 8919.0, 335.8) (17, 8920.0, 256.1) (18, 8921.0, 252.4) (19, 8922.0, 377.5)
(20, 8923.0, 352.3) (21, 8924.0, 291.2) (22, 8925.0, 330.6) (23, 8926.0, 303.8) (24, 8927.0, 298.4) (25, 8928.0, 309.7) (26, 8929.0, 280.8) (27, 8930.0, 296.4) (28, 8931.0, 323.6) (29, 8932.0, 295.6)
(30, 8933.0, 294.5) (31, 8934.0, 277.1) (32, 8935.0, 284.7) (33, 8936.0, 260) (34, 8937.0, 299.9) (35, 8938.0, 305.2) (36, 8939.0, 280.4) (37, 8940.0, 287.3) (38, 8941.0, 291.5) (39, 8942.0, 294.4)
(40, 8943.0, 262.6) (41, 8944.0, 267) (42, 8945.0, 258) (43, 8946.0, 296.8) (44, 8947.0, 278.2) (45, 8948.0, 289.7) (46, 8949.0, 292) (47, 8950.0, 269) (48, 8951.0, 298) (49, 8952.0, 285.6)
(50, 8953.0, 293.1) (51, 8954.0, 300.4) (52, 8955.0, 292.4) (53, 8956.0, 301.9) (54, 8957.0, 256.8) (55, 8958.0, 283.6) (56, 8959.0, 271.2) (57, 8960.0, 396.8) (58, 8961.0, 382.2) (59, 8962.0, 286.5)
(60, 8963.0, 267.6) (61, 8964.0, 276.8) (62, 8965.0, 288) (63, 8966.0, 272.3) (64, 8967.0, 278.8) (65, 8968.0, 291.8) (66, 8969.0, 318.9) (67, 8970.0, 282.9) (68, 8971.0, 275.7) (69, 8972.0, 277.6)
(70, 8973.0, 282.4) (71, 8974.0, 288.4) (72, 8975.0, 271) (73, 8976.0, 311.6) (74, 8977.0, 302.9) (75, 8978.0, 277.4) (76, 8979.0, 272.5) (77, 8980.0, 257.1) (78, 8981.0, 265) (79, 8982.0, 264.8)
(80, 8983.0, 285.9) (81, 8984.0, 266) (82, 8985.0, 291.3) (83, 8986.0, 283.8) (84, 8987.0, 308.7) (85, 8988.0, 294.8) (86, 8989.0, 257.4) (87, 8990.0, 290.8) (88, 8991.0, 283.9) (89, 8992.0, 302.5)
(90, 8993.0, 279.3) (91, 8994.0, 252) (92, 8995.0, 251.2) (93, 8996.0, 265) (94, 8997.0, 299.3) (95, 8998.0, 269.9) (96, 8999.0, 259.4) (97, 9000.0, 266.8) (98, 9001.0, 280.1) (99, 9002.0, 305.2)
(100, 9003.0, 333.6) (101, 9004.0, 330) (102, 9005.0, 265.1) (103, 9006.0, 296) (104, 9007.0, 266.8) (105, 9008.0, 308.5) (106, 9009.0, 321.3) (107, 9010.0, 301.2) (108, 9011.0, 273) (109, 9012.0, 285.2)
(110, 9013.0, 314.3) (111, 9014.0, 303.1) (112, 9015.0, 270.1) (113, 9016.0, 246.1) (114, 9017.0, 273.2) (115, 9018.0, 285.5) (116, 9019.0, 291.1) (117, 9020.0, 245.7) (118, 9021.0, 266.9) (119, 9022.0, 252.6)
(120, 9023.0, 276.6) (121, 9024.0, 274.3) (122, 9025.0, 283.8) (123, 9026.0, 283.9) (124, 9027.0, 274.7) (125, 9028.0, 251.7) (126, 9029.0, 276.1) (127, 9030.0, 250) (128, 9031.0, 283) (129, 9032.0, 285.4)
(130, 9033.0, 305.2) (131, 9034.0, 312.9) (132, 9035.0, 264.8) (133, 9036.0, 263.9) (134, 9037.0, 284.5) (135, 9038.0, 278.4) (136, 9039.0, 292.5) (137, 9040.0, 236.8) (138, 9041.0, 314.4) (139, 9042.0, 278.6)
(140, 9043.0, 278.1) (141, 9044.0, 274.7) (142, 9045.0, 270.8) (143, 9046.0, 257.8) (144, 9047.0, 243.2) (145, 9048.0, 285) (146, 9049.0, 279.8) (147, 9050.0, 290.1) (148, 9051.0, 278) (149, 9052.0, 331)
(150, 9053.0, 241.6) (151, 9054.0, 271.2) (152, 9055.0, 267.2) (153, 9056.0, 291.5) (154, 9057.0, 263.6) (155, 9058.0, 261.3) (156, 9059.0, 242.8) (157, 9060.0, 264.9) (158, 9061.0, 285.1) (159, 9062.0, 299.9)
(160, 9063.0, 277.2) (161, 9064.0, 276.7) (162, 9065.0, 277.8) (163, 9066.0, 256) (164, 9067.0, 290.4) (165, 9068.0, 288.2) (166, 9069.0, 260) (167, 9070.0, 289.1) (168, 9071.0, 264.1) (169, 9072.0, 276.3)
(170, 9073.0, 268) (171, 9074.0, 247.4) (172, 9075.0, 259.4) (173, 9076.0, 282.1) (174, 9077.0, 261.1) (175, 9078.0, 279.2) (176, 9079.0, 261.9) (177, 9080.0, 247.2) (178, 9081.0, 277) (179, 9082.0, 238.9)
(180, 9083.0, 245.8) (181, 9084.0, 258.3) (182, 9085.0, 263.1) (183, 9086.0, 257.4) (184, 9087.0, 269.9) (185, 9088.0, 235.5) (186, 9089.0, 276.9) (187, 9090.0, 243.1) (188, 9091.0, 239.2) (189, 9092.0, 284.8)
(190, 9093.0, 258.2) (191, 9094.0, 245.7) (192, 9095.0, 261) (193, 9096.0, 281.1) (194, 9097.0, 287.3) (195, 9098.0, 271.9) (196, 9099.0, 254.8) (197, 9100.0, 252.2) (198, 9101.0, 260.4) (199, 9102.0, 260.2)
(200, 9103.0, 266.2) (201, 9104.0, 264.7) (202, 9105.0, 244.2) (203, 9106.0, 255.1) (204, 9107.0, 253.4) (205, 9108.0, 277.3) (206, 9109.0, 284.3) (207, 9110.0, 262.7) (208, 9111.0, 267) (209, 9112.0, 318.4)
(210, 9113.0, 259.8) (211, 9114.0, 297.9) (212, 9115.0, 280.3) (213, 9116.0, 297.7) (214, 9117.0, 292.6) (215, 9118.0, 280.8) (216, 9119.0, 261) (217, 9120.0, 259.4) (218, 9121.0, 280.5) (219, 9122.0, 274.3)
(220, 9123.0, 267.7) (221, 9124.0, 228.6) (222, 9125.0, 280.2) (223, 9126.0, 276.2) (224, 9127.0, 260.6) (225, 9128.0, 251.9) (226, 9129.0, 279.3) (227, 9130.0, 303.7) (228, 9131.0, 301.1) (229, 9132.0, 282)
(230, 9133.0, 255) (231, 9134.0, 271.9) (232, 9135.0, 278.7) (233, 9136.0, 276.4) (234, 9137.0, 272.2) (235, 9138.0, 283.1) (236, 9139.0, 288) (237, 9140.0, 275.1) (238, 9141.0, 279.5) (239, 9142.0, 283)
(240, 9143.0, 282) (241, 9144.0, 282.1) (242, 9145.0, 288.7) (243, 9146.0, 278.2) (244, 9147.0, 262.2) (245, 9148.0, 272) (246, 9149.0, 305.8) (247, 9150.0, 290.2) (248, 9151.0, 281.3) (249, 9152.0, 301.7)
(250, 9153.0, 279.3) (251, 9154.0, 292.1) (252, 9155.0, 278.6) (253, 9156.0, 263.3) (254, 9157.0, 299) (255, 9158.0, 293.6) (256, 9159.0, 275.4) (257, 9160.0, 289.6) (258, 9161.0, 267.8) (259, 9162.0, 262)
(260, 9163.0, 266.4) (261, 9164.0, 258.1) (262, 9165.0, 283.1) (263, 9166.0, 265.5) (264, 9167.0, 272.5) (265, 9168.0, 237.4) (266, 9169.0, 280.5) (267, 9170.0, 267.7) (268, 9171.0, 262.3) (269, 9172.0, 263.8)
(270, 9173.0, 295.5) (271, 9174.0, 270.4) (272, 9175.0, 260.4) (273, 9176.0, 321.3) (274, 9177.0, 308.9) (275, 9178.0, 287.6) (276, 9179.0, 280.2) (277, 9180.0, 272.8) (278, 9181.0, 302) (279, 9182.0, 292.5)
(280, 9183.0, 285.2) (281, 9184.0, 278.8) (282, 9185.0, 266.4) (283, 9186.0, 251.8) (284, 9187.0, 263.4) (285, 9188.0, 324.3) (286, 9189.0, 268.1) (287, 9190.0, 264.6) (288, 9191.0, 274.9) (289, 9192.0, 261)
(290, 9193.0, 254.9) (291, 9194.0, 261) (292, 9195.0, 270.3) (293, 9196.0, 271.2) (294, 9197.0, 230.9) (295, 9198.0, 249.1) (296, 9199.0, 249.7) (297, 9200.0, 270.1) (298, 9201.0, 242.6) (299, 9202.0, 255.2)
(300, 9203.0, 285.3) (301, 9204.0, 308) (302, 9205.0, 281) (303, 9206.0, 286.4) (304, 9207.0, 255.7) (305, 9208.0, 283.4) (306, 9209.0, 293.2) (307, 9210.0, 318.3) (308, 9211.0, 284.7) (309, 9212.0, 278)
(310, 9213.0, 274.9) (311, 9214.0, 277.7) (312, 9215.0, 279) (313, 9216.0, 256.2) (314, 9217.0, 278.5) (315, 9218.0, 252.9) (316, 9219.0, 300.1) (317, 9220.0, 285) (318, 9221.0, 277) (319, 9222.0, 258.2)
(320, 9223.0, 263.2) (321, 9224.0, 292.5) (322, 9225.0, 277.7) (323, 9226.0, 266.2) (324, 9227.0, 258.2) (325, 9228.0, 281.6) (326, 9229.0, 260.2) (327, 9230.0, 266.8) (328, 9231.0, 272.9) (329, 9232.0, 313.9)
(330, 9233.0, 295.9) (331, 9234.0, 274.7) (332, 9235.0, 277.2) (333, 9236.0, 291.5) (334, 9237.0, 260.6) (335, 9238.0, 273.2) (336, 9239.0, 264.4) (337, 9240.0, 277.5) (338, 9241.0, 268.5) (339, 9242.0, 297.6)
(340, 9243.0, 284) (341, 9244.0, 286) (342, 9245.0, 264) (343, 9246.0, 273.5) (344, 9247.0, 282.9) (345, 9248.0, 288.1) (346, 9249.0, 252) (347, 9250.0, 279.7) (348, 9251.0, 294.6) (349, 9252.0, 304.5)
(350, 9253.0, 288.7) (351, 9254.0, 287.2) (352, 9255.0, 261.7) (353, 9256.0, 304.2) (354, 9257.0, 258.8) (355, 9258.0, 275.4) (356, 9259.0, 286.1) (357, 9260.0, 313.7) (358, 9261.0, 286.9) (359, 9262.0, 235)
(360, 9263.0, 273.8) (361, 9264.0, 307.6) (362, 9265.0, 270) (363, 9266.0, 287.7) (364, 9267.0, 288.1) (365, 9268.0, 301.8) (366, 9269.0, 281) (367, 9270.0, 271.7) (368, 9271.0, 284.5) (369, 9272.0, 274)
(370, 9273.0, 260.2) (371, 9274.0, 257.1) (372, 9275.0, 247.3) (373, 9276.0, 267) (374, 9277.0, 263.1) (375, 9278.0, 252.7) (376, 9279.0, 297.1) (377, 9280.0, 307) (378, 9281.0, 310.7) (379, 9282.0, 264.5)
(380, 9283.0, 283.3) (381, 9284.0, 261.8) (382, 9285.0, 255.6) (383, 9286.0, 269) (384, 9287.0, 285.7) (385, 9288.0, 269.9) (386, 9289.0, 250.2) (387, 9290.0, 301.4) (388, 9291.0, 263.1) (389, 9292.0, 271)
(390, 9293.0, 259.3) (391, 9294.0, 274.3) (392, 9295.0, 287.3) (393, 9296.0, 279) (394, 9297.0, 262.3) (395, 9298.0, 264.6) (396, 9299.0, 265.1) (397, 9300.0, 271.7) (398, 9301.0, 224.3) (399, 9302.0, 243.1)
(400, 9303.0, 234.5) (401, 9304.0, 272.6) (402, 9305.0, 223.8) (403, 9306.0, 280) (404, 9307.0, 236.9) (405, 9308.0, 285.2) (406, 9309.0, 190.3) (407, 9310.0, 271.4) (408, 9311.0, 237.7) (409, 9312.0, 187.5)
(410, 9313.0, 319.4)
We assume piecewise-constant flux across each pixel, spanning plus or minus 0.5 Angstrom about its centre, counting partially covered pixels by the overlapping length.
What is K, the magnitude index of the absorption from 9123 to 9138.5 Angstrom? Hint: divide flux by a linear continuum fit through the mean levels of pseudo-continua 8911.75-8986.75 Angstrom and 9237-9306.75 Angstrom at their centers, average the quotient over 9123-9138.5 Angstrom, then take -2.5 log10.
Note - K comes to 0.03 mag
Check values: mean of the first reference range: 292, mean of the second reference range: 274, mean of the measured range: 273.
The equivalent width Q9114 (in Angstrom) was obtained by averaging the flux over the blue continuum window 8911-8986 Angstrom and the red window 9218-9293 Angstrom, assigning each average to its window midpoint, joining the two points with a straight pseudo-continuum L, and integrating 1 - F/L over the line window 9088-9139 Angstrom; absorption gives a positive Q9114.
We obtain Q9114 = 2.5 Angstrom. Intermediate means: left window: 292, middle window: 270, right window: 277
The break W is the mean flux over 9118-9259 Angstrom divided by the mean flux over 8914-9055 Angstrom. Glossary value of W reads 0.96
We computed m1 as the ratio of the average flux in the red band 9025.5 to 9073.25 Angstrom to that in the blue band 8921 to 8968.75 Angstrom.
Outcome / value 0.94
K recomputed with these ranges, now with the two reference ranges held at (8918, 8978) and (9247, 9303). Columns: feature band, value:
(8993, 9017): 0.02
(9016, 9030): 0.07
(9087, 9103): 0.10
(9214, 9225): 0.01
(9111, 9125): 0.03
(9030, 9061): 0.05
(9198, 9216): 0.01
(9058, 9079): 0.06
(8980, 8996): 0.05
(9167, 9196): 0.02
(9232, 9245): -0.01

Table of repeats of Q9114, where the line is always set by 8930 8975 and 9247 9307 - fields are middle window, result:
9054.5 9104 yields 3.1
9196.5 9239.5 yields 0.3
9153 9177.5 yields 0.2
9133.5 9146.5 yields 0.0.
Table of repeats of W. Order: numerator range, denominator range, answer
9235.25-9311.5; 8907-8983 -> 0.93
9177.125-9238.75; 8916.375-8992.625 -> 0.94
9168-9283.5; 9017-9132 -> 1.02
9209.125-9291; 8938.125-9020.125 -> 0.97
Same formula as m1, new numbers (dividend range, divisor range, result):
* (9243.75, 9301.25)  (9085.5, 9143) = 1.02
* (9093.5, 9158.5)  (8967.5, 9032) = 0.98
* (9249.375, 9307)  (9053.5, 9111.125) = 1.03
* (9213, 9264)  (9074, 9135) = 1.04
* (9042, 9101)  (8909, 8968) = 0.91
